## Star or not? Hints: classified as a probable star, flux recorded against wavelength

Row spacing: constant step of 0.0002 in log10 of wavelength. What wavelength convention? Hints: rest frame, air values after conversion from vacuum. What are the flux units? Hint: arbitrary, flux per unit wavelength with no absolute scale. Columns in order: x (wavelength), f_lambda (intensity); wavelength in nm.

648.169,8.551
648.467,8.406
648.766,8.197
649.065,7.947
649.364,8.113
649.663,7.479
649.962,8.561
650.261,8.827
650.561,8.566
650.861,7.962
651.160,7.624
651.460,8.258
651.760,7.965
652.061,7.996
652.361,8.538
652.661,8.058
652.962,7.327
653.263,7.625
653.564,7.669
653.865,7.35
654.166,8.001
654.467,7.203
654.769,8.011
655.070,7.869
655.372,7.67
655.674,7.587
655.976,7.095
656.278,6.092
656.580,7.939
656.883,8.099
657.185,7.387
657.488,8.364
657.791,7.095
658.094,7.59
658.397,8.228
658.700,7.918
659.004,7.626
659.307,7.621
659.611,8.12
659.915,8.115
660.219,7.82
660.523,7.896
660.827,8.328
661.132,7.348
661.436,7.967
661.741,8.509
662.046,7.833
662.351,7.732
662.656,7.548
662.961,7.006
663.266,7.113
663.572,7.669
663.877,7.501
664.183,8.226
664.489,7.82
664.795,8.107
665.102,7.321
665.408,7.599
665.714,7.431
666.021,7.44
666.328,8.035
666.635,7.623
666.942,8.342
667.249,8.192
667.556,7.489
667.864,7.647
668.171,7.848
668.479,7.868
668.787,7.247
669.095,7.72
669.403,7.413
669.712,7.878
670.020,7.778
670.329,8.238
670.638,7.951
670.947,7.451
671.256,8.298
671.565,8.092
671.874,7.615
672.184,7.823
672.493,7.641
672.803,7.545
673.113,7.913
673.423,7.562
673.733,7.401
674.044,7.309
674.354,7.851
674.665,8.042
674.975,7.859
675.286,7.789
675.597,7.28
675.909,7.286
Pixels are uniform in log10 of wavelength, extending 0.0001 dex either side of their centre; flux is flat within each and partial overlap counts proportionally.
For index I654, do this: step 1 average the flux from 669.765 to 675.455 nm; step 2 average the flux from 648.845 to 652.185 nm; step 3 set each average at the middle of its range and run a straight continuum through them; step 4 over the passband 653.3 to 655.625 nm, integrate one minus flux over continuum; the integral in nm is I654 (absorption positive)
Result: 0.11 nm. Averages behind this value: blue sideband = 8.12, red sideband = 7.79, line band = 7.68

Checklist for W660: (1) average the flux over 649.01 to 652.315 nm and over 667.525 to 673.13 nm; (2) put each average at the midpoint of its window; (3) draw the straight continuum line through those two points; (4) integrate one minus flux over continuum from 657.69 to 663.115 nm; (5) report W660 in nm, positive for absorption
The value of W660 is 0.10 nm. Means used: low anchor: 8.14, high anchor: 7.76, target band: 7.8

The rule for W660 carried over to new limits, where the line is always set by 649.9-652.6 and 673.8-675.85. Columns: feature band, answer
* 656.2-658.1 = 0.13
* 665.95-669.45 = 0.03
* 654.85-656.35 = 0.14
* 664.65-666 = 0.05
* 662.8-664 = 0.09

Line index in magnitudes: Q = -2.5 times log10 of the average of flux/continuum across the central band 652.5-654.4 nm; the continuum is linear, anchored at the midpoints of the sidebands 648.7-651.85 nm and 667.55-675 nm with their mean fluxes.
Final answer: 0.06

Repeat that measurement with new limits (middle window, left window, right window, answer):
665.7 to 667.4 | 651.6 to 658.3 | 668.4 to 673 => -0.02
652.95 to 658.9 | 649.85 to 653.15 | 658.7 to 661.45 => 0.05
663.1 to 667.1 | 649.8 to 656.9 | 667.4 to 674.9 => 0.01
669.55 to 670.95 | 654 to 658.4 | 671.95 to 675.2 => -0.03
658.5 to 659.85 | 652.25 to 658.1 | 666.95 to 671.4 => -0.02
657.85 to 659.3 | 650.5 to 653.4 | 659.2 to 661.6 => 0.02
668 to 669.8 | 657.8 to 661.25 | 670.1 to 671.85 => 0.04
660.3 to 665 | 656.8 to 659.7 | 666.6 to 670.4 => 0.00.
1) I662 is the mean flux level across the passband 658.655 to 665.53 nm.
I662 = 7.77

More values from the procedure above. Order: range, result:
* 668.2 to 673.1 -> 7.78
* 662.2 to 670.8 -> 7.71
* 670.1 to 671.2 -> 7.91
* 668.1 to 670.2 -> 7.68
